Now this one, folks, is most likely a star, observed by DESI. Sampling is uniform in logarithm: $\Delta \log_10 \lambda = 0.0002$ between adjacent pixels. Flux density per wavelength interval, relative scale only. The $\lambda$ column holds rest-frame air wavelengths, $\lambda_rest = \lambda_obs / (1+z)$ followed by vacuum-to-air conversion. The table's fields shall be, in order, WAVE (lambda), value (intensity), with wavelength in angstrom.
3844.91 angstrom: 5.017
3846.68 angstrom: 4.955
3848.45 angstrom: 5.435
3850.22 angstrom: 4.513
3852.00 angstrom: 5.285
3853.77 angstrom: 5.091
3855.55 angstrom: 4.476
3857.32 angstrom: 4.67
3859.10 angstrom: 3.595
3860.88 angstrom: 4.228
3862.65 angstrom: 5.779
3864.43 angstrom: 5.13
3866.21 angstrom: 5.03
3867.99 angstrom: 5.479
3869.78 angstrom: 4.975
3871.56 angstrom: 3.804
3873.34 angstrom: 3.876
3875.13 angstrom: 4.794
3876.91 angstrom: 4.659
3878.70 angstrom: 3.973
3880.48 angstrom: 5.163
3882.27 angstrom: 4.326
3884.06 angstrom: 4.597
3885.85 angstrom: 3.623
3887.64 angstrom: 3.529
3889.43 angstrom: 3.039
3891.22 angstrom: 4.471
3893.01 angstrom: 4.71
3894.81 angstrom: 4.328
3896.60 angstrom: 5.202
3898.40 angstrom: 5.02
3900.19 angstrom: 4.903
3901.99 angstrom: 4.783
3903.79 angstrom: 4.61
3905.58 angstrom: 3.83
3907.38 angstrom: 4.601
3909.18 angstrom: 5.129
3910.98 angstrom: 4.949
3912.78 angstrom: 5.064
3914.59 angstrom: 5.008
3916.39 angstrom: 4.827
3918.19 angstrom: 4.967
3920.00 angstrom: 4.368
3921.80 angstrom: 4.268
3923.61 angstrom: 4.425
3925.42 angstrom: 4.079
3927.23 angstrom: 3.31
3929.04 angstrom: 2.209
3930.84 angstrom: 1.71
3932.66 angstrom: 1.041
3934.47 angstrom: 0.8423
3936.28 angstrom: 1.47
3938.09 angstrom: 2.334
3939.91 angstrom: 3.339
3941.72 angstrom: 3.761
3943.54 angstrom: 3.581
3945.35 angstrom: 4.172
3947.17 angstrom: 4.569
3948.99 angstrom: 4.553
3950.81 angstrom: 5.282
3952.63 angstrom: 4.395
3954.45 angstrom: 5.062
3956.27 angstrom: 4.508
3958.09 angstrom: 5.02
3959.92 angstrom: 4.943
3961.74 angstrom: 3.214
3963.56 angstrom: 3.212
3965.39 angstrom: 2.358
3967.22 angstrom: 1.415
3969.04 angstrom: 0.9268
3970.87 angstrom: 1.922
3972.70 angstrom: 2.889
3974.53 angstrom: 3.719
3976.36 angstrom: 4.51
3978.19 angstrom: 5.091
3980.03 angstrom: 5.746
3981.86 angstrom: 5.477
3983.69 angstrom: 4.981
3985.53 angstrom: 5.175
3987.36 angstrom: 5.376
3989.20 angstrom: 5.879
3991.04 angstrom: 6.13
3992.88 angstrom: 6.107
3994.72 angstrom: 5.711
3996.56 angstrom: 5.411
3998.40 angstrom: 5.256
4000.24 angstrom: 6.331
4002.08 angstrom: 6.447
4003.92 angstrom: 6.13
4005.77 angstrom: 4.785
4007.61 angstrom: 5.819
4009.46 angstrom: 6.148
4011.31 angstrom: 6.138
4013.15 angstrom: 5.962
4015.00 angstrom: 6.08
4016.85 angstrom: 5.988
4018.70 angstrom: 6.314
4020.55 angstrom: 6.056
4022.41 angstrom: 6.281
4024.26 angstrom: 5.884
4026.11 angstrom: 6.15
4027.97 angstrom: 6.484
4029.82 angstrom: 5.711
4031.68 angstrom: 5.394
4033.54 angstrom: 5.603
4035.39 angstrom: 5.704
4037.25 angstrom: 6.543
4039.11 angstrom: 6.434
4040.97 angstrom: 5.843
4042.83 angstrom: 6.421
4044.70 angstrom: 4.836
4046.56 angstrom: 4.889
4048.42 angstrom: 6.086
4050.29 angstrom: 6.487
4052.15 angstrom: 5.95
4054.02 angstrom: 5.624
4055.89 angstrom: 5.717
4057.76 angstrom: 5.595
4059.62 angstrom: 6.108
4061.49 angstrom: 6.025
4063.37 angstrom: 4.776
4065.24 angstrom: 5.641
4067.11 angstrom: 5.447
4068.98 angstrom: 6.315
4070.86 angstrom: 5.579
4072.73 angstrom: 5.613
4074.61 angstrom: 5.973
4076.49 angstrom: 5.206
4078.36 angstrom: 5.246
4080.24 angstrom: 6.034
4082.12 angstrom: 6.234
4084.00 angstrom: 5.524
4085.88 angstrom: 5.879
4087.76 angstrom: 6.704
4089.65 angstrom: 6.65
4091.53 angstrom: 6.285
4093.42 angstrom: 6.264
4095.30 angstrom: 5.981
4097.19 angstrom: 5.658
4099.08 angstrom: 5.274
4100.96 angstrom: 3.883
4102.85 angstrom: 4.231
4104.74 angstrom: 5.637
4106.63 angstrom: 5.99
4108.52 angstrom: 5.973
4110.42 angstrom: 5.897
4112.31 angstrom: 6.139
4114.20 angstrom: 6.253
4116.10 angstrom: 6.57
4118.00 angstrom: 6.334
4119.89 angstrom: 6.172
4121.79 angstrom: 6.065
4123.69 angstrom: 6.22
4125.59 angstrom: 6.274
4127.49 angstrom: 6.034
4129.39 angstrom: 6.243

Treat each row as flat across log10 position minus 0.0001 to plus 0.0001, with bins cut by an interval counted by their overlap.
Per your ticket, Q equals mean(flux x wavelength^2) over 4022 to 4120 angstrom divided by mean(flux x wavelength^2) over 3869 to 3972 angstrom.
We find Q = 1.6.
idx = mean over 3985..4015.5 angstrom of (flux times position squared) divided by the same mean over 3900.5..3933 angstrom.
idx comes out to 1.47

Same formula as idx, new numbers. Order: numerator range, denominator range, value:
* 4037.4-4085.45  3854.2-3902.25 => 1.40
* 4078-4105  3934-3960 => 1.58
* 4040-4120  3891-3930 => 1.40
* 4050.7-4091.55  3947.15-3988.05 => 1.50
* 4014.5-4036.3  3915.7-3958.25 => 1.71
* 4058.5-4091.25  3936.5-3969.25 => 1.67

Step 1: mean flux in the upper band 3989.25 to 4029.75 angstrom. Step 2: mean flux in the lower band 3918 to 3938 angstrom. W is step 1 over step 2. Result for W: 2.08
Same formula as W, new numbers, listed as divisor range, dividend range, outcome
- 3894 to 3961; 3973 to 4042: 1.41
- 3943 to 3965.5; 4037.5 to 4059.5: 1.36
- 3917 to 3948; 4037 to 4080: 1.79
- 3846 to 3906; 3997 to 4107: 1.27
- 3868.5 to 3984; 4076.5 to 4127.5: 1.48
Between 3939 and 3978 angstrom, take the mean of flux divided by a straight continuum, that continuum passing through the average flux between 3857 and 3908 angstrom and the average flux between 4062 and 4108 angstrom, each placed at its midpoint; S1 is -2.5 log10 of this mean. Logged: 0.31 mag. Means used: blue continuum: 4.51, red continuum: 5.67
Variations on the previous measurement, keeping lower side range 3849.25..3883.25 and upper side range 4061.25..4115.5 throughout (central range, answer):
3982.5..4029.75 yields -0.103 mag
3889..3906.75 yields 0.069 mag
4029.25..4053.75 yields -0.062 mag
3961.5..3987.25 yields 0.375 mag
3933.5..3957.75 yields 0.338 mag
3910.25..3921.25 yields 0.015 mag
